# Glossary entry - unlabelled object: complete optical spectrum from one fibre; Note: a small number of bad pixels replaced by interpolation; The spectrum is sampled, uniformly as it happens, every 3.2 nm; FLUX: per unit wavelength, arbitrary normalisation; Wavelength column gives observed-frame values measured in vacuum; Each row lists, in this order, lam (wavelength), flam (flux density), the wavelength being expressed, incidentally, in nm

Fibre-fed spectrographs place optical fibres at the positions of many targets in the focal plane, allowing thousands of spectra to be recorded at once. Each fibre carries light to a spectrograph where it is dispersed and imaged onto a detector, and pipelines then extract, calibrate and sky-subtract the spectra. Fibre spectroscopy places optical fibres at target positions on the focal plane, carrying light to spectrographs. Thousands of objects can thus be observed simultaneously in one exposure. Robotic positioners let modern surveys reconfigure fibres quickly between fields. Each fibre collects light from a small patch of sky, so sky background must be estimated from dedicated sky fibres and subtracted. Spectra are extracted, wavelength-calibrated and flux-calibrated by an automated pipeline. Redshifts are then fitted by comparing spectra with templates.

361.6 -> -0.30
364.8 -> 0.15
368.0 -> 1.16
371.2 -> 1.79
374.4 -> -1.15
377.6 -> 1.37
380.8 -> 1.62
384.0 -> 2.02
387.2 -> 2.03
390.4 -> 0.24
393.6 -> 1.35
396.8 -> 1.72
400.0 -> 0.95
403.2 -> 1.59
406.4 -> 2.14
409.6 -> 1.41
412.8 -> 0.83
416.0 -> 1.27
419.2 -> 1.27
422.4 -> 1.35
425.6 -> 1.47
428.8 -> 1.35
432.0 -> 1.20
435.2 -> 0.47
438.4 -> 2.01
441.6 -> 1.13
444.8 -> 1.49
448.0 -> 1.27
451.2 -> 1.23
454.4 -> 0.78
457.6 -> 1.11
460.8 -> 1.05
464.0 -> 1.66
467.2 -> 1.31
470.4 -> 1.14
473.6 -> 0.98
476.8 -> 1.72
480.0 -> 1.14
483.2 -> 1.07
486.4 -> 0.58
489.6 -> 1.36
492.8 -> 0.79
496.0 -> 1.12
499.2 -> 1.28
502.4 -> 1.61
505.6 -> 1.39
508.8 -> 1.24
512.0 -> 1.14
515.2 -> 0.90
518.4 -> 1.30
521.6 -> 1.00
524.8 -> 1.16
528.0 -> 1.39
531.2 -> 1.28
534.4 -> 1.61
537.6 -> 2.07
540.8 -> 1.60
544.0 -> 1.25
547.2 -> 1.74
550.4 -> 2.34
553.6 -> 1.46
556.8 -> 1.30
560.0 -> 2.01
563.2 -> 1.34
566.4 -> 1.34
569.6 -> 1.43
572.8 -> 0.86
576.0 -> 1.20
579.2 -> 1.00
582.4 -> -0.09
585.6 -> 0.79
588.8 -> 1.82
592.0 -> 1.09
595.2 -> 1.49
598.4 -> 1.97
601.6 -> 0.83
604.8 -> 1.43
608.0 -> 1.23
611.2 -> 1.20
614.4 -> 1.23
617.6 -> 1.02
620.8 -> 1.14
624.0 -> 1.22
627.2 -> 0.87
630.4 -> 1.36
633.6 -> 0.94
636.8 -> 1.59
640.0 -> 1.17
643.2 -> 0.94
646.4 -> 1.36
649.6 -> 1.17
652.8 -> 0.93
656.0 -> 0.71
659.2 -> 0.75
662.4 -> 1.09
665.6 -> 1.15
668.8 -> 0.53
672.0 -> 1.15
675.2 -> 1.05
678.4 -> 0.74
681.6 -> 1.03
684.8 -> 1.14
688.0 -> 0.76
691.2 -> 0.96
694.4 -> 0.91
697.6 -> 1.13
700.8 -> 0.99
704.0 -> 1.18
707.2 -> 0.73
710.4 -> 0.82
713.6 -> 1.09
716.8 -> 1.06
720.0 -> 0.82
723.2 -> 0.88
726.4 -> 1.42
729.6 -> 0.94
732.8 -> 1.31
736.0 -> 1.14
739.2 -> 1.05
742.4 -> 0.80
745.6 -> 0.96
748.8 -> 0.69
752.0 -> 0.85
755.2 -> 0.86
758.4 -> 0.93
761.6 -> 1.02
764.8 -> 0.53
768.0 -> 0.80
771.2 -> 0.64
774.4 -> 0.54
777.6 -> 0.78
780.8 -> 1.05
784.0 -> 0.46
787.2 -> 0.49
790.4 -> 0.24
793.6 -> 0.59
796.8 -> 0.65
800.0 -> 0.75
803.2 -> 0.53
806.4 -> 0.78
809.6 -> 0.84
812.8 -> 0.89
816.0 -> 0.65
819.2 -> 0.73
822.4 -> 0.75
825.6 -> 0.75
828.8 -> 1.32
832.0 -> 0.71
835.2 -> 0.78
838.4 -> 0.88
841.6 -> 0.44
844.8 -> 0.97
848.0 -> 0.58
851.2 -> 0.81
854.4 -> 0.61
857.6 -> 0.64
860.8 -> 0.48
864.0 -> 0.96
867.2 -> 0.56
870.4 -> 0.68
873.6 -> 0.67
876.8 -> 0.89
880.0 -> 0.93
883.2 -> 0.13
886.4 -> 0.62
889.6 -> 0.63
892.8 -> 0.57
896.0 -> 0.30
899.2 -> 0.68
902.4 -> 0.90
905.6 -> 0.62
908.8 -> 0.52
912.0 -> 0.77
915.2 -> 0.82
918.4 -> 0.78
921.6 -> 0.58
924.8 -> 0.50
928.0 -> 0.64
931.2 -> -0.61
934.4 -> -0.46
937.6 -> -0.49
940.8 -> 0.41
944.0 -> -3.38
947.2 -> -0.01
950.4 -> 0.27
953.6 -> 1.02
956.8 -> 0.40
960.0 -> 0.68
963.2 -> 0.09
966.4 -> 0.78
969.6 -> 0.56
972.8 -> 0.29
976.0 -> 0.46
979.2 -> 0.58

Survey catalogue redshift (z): 0.395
